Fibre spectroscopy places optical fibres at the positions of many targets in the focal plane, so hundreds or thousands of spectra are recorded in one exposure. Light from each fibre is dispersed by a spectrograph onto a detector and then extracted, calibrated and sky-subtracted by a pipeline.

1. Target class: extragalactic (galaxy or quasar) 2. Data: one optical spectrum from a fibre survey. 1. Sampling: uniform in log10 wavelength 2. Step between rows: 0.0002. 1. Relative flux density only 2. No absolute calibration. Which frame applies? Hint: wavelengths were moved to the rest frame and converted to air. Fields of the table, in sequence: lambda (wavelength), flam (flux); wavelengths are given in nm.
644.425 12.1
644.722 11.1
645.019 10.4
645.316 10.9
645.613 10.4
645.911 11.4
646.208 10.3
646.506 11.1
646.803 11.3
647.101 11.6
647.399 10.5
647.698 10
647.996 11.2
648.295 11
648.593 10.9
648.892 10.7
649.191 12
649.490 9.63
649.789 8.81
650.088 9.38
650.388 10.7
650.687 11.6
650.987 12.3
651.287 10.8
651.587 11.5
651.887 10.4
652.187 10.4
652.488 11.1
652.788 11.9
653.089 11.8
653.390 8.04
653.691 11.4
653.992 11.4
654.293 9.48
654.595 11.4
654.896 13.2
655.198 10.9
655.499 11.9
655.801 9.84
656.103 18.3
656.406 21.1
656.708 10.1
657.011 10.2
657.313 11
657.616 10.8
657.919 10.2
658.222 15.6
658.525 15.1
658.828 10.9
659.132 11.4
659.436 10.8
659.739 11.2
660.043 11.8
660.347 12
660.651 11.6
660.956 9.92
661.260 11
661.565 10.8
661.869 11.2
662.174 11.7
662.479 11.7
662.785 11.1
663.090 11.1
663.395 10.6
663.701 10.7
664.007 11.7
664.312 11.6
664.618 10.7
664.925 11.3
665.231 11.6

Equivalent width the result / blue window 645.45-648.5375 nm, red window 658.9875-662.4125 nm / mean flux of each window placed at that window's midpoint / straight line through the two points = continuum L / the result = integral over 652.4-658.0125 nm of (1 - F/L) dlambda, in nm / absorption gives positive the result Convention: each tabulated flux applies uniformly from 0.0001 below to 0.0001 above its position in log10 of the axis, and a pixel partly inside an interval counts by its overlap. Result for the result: -0.37 nm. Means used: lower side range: 10.9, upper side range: 11.2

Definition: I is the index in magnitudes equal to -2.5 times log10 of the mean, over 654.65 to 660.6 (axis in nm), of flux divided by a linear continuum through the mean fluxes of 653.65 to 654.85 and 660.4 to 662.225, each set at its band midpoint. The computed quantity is -0.12 mag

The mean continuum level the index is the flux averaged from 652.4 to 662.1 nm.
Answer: 11.8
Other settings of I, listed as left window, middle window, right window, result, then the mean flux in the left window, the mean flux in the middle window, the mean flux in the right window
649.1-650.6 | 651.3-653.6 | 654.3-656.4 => 0.07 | 10.1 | 10.8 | 13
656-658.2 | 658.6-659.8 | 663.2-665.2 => 0.11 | 13.1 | 11.3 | 11.1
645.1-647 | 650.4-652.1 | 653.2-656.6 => 0.05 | 10.9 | 11.2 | 12.4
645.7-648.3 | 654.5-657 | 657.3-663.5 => -0.17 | 10.9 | 13.2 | 11.5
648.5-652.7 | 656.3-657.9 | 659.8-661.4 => -0.10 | 10.7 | 12.2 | 11.3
